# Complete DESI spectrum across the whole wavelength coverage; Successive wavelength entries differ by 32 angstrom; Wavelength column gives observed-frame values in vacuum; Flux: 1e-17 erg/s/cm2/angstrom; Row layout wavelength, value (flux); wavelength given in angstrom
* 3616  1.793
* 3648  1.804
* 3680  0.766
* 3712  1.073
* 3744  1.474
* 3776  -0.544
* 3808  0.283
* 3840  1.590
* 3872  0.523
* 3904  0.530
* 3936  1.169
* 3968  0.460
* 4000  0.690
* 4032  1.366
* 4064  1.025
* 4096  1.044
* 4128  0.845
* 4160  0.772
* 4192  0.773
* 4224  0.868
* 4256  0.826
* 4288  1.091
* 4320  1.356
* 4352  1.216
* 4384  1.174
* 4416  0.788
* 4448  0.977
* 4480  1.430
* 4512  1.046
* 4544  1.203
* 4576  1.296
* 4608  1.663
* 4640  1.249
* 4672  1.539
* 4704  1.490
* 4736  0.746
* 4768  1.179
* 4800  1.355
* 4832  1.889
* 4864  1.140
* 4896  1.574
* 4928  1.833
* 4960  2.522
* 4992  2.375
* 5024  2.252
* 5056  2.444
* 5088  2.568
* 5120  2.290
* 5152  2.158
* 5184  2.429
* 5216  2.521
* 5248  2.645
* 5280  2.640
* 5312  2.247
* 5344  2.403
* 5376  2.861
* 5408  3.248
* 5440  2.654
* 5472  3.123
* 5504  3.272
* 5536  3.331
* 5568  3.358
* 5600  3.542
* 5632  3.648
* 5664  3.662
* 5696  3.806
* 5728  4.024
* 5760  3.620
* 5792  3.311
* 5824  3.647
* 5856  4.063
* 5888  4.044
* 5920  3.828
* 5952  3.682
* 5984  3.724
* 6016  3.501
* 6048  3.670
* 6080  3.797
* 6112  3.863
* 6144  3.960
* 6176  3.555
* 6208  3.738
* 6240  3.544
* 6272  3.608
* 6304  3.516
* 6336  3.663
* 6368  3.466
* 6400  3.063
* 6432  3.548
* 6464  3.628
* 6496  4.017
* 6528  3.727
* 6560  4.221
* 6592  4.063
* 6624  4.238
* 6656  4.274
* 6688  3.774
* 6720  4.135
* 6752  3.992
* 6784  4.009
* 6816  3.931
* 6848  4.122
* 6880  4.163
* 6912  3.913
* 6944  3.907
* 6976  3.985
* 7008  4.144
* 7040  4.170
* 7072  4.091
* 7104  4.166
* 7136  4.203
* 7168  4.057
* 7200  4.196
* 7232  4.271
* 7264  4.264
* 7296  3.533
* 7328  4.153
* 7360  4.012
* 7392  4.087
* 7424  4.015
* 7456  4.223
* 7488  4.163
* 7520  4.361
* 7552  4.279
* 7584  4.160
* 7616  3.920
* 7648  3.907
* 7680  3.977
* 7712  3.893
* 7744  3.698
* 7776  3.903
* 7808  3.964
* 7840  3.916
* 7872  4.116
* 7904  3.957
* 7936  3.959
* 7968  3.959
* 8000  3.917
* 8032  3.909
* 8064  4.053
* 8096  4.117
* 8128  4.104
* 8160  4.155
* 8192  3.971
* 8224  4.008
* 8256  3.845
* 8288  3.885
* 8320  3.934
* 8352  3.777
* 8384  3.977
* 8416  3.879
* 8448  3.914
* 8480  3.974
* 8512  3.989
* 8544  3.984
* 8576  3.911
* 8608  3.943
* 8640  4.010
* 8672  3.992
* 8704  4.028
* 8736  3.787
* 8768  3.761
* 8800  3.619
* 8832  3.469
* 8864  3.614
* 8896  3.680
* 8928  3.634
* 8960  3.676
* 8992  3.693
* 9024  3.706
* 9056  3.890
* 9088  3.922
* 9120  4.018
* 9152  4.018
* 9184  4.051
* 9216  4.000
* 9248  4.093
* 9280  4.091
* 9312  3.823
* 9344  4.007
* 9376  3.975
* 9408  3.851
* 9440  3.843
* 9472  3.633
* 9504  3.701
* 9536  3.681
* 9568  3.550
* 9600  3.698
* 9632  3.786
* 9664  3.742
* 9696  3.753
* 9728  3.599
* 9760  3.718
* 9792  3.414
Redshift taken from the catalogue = 0.237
